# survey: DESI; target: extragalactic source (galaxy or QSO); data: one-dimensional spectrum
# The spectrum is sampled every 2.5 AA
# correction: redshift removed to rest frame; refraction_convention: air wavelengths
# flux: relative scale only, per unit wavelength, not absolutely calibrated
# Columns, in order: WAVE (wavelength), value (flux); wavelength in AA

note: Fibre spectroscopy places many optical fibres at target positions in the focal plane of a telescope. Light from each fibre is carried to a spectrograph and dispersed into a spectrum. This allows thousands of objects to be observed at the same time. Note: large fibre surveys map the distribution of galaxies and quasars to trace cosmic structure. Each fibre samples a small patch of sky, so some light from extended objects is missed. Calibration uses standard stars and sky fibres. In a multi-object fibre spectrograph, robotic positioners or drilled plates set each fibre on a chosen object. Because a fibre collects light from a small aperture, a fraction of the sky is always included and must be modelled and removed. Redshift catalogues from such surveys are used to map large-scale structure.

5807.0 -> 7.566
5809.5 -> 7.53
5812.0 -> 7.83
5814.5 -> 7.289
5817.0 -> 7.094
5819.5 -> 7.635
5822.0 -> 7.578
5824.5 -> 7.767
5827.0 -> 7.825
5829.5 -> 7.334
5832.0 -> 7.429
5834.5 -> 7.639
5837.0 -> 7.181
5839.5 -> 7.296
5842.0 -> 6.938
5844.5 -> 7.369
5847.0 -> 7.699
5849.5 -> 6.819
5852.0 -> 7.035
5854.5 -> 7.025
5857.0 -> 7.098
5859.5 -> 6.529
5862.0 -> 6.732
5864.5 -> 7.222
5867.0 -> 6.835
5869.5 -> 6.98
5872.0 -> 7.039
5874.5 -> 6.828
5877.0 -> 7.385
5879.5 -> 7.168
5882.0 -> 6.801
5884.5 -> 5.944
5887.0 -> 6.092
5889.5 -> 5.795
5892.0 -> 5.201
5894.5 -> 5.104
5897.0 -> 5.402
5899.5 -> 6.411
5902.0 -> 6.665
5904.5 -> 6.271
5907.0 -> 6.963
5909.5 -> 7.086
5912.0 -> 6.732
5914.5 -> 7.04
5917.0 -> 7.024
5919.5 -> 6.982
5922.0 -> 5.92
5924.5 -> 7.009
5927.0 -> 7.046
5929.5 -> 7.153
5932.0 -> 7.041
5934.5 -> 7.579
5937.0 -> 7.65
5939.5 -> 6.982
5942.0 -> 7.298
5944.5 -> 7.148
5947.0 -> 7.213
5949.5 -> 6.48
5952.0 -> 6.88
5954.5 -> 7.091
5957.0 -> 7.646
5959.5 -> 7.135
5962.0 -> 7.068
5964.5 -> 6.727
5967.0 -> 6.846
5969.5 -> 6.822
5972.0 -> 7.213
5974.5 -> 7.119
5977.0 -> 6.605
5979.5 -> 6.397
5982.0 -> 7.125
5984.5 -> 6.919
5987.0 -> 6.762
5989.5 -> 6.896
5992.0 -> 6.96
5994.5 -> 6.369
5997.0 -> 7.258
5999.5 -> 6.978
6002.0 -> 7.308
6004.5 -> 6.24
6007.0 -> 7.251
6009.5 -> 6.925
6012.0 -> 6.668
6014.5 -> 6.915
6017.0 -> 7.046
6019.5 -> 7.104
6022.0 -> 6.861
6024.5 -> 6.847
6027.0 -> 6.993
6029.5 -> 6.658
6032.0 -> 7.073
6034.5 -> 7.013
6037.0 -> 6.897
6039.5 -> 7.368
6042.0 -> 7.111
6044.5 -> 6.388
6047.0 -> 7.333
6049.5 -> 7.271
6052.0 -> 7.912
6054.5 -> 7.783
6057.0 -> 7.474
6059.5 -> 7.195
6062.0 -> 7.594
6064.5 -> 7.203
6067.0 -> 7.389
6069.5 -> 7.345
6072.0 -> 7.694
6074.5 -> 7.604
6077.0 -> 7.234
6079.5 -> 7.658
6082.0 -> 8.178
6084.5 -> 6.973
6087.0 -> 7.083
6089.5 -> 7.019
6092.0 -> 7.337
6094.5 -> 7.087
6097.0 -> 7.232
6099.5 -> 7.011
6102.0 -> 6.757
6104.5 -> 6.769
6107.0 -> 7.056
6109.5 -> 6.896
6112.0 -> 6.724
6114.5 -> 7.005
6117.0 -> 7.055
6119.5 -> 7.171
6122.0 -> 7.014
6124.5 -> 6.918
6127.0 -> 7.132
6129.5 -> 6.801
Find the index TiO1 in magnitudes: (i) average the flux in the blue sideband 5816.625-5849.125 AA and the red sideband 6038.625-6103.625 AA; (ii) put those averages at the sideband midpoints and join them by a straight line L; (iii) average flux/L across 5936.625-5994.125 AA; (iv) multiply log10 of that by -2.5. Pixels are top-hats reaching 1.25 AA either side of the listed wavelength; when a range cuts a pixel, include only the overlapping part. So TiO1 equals 0.06 mag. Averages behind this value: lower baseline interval 7.44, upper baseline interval 7.31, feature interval 6.98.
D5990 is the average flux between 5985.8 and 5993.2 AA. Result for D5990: 6.87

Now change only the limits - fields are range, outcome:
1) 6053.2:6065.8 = 7.45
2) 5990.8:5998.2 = 6.86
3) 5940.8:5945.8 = 7.22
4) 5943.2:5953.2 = 6.93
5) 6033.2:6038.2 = 6.96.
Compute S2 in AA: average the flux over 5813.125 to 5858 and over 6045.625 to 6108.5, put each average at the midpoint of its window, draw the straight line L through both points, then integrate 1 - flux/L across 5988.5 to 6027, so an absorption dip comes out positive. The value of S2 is 2.19 AA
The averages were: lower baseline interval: 7.34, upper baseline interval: 7.32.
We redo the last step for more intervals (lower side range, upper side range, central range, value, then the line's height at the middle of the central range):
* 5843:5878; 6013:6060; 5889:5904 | 2.7 AA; 7.05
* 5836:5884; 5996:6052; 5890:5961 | 2.4 AA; 7.02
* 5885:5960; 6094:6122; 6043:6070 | -1.7 AA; 6.91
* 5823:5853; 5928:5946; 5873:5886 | 0.9 AA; 7.32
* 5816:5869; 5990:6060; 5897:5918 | 1.4 AA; 7.17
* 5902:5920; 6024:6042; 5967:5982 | 0.1 AA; 6.93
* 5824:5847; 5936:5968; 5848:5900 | 5.4 AA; 7.31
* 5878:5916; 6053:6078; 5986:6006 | 0.4 AA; 6.99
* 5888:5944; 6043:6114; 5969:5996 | 0.2 AA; 6.9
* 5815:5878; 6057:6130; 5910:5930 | 1.0 AA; 7.2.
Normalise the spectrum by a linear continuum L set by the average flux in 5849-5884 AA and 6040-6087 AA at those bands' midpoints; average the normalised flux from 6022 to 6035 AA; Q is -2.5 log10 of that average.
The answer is 0.063 mag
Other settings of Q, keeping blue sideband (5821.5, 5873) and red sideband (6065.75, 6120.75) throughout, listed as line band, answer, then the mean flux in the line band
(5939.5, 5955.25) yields 0.03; 7.01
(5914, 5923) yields 0.07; 6.74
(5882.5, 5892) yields 0.21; 5.91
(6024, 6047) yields 0.04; 6.95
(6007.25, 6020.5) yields 0.04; 6.95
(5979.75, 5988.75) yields 0.05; 6.87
